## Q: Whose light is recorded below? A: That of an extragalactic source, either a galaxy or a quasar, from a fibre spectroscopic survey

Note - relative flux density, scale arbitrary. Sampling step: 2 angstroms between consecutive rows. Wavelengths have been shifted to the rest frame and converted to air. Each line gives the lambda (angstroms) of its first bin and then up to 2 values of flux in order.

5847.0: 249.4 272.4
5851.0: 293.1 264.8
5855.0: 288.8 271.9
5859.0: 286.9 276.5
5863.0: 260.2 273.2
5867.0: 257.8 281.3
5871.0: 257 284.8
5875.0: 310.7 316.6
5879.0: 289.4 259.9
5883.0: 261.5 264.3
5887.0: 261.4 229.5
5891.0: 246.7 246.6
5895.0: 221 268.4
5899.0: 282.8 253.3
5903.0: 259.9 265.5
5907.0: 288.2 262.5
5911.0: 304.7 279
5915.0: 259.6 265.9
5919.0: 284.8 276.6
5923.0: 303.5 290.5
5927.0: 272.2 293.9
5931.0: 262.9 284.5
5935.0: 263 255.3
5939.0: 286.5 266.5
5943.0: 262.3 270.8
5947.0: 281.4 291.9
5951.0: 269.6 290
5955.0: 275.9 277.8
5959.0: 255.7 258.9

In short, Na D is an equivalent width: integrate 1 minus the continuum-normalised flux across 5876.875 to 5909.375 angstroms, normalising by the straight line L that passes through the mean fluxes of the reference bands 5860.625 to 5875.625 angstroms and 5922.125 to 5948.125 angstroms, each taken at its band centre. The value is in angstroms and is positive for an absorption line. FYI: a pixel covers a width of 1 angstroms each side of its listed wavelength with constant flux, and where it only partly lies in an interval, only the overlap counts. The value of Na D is 1.5 angstroms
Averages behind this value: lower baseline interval 274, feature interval 262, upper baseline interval 276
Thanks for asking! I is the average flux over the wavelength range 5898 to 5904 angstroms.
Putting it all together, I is 265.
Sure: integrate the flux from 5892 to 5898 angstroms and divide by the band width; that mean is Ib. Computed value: 245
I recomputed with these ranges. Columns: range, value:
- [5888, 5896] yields 236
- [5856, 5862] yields 278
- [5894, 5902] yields 256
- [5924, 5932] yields 280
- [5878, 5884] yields 270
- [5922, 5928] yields 289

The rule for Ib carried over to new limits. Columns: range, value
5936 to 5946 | 268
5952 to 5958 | 281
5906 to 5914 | 284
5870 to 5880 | 292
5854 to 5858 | 280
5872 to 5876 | 298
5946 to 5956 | 282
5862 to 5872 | 266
